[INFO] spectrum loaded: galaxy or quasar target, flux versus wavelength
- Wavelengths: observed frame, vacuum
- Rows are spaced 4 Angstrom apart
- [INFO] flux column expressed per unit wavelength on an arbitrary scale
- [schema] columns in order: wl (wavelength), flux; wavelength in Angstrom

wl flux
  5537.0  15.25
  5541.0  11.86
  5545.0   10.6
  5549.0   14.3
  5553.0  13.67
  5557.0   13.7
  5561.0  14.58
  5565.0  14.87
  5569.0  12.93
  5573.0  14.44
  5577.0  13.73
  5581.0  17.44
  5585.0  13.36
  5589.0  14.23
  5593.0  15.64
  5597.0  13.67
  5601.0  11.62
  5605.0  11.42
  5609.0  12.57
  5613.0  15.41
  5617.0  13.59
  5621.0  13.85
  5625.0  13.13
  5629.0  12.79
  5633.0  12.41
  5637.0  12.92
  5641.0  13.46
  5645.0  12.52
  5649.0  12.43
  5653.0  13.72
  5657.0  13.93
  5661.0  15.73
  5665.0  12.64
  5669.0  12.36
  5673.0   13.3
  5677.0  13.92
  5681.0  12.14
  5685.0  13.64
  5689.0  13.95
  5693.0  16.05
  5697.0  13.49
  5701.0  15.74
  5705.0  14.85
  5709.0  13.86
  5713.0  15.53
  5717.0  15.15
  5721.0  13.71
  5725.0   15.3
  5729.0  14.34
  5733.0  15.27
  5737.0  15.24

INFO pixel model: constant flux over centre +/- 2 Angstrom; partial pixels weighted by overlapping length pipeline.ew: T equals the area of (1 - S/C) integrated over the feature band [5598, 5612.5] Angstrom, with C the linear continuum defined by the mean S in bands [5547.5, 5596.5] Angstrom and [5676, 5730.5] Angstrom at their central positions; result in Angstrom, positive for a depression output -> 2.0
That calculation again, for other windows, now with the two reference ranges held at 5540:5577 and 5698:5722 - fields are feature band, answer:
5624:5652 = 2.7 Angstrom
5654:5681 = 1.7 Angstrom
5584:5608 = 0.9 Angstrom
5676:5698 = 1.1 Angstrom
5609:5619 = -0.1 Angstrom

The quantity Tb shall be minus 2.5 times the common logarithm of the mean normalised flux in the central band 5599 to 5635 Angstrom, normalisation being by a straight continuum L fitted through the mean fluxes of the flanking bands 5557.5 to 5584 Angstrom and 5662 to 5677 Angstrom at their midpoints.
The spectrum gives 0.07 mag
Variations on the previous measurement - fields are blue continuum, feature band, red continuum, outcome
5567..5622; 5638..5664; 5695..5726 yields 0.05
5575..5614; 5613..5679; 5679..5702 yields 0.05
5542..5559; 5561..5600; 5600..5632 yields -0.11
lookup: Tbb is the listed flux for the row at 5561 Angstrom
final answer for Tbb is 14.58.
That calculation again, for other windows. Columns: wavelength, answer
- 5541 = 11.86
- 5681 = 12.14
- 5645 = 12.52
